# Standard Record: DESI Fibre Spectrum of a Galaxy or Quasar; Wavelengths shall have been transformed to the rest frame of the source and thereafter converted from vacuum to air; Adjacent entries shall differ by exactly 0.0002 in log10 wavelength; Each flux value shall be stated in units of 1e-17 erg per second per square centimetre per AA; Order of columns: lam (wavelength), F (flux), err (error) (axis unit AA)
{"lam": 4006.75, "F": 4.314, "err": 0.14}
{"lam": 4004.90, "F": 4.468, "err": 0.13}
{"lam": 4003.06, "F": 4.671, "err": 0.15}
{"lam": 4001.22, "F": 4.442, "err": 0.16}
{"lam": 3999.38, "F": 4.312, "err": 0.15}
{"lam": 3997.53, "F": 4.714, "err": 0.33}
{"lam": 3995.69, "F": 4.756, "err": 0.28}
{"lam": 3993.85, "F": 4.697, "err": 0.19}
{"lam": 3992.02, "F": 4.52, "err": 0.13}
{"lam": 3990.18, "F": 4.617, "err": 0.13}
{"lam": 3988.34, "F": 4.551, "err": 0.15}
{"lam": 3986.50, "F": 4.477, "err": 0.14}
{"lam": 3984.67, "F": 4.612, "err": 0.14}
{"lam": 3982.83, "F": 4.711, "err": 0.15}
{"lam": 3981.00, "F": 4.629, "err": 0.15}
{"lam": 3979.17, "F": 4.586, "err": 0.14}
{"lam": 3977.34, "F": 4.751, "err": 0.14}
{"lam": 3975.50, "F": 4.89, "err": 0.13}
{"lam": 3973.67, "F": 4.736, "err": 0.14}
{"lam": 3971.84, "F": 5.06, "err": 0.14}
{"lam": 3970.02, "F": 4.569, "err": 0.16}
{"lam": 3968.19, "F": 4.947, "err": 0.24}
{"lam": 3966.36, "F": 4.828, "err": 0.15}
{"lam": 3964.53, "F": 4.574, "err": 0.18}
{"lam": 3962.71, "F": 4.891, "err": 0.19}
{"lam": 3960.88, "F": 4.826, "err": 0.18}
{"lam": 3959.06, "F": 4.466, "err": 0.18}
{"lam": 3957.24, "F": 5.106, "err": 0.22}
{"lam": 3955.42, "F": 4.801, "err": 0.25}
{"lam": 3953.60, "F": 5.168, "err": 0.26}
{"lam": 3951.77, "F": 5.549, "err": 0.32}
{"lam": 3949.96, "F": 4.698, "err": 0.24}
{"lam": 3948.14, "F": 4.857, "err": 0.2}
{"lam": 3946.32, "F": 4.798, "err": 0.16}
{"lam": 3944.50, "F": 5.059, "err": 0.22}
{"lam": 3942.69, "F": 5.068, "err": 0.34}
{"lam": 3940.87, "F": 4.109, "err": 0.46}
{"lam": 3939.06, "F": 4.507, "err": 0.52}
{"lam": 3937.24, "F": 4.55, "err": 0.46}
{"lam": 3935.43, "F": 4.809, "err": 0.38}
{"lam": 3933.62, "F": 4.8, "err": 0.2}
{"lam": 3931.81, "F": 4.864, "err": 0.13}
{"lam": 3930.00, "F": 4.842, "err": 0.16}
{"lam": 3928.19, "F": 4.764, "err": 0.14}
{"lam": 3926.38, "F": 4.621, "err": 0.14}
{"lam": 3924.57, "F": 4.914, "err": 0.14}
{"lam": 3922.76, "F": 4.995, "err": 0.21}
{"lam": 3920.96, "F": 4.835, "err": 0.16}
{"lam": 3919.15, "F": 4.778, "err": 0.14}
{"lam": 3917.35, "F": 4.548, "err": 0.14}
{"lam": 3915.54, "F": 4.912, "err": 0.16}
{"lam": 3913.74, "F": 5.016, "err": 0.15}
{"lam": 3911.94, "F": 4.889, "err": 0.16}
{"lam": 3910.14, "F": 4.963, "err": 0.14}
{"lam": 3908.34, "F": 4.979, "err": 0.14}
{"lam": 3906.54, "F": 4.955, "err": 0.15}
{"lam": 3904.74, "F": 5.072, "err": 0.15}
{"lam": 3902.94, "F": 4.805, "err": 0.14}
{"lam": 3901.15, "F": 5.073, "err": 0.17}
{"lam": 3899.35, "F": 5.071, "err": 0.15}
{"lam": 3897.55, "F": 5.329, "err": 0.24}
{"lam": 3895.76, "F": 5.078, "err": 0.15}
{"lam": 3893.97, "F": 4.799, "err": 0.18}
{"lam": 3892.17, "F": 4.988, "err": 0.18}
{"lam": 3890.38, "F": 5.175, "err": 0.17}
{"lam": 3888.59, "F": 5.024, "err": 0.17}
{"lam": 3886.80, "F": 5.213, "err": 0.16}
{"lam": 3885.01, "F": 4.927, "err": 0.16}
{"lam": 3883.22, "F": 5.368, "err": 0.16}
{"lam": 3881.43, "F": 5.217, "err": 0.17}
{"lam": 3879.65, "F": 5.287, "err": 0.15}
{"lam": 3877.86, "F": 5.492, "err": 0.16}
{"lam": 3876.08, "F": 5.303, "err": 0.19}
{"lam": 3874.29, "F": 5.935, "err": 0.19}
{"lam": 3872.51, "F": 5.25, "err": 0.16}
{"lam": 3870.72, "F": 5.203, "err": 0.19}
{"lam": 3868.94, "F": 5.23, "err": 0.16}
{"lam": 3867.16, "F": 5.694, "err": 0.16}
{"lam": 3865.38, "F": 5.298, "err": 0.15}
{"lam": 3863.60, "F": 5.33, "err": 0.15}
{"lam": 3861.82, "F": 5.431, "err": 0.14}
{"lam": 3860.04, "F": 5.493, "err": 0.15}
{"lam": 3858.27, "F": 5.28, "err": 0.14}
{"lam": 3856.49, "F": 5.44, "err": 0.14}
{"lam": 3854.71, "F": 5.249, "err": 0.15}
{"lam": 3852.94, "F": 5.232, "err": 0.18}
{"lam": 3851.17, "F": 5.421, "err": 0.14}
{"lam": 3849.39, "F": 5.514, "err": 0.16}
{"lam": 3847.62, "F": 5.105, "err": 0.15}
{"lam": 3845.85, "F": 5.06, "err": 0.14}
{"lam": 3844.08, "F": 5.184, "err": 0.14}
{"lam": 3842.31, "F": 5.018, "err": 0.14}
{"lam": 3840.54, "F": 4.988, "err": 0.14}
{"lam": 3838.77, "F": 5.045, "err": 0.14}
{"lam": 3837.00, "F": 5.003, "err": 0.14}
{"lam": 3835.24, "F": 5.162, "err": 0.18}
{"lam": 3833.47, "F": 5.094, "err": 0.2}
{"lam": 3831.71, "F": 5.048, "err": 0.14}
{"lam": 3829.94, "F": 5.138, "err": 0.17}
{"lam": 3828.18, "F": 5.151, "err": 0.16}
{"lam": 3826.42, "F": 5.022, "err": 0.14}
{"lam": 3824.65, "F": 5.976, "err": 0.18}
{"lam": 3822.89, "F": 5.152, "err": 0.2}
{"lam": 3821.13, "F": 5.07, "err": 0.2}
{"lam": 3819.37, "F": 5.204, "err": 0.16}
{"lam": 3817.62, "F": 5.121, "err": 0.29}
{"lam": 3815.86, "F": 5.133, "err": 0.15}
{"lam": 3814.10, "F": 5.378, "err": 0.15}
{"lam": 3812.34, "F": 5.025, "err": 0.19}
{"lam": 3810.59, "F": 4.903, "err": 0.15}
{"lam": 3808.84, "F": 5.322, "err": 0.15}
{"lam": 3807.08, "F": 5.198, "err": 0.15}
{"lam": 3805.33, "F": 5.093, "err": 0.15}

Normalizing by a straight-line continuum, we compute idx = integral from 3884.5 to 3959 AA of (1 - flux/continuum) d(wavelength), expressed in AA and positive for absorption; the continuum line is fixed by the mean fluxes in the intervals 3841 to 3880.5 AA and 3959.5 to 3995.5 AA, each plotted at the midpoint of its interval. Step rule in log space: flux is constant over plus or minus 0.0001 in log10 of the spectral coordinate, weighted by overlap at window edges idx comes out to 1.51 AA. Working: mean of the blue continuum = 5.33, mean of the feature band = 4.9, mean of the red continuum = 4.71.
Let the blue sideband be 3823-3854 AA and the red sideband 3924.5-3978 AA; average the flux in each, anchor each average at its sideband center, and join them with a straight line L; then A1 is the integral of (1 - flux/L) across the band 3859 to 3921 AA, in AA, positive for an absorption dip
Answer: -1.6 AA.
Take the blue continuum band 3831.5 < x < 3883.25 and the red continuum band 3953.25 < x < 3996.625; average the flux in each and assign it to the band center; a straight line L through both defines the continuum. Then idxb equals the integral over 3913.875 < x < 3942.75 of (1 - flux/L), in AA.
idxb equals 1.2 AA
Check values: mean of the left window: 5.28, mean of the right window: 4.74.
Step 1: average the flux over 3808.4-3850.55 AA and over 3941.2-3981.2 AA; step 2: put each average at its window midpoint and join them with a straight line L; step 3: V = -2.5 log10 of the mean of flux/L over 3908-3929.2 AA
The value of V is 0.02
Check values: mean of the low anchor 5.16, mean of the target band 4.85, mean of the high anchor 4.85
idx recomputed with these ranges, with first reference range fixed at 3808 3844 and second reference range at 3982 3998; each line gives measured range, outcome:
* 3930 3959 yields -0.4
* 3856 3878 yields -1.7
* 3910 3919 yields 0.0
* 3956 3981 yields -0.5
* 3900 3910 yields -0.2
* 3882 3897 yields -0.4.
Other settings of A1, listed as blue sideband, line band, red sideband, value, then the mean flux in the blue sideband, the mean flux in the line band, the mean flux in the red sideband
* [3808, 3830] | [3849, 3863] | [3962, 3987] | -0.8 AA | 5.2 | 5.38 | 4.74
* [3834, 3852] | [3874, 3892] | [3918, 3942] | -1.1 AA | 5.15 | 5.26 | 4.72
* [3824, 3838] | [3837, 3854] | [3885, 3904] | 0.0 AA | 5.18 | 5.17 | 5.05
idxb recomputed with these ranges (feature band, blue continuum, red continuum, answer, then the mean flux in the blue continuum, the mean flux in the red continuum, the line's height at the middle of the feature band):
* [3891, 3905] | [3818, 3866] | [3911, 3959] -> -0.11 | 5.23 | 4.83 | 4.99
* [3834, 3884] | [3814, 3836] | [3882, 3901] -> -1.44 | 5.2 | 5.1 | 5.15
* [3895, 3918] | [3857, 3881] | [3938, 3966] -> 0.73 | 5.4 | 4.83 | 5.14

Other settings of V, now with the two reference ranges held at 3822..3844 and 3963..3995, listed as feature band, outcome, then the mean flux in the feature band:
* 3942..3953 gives -0.047 mag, 5.01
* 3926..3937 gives 0.015 mag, 4.78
